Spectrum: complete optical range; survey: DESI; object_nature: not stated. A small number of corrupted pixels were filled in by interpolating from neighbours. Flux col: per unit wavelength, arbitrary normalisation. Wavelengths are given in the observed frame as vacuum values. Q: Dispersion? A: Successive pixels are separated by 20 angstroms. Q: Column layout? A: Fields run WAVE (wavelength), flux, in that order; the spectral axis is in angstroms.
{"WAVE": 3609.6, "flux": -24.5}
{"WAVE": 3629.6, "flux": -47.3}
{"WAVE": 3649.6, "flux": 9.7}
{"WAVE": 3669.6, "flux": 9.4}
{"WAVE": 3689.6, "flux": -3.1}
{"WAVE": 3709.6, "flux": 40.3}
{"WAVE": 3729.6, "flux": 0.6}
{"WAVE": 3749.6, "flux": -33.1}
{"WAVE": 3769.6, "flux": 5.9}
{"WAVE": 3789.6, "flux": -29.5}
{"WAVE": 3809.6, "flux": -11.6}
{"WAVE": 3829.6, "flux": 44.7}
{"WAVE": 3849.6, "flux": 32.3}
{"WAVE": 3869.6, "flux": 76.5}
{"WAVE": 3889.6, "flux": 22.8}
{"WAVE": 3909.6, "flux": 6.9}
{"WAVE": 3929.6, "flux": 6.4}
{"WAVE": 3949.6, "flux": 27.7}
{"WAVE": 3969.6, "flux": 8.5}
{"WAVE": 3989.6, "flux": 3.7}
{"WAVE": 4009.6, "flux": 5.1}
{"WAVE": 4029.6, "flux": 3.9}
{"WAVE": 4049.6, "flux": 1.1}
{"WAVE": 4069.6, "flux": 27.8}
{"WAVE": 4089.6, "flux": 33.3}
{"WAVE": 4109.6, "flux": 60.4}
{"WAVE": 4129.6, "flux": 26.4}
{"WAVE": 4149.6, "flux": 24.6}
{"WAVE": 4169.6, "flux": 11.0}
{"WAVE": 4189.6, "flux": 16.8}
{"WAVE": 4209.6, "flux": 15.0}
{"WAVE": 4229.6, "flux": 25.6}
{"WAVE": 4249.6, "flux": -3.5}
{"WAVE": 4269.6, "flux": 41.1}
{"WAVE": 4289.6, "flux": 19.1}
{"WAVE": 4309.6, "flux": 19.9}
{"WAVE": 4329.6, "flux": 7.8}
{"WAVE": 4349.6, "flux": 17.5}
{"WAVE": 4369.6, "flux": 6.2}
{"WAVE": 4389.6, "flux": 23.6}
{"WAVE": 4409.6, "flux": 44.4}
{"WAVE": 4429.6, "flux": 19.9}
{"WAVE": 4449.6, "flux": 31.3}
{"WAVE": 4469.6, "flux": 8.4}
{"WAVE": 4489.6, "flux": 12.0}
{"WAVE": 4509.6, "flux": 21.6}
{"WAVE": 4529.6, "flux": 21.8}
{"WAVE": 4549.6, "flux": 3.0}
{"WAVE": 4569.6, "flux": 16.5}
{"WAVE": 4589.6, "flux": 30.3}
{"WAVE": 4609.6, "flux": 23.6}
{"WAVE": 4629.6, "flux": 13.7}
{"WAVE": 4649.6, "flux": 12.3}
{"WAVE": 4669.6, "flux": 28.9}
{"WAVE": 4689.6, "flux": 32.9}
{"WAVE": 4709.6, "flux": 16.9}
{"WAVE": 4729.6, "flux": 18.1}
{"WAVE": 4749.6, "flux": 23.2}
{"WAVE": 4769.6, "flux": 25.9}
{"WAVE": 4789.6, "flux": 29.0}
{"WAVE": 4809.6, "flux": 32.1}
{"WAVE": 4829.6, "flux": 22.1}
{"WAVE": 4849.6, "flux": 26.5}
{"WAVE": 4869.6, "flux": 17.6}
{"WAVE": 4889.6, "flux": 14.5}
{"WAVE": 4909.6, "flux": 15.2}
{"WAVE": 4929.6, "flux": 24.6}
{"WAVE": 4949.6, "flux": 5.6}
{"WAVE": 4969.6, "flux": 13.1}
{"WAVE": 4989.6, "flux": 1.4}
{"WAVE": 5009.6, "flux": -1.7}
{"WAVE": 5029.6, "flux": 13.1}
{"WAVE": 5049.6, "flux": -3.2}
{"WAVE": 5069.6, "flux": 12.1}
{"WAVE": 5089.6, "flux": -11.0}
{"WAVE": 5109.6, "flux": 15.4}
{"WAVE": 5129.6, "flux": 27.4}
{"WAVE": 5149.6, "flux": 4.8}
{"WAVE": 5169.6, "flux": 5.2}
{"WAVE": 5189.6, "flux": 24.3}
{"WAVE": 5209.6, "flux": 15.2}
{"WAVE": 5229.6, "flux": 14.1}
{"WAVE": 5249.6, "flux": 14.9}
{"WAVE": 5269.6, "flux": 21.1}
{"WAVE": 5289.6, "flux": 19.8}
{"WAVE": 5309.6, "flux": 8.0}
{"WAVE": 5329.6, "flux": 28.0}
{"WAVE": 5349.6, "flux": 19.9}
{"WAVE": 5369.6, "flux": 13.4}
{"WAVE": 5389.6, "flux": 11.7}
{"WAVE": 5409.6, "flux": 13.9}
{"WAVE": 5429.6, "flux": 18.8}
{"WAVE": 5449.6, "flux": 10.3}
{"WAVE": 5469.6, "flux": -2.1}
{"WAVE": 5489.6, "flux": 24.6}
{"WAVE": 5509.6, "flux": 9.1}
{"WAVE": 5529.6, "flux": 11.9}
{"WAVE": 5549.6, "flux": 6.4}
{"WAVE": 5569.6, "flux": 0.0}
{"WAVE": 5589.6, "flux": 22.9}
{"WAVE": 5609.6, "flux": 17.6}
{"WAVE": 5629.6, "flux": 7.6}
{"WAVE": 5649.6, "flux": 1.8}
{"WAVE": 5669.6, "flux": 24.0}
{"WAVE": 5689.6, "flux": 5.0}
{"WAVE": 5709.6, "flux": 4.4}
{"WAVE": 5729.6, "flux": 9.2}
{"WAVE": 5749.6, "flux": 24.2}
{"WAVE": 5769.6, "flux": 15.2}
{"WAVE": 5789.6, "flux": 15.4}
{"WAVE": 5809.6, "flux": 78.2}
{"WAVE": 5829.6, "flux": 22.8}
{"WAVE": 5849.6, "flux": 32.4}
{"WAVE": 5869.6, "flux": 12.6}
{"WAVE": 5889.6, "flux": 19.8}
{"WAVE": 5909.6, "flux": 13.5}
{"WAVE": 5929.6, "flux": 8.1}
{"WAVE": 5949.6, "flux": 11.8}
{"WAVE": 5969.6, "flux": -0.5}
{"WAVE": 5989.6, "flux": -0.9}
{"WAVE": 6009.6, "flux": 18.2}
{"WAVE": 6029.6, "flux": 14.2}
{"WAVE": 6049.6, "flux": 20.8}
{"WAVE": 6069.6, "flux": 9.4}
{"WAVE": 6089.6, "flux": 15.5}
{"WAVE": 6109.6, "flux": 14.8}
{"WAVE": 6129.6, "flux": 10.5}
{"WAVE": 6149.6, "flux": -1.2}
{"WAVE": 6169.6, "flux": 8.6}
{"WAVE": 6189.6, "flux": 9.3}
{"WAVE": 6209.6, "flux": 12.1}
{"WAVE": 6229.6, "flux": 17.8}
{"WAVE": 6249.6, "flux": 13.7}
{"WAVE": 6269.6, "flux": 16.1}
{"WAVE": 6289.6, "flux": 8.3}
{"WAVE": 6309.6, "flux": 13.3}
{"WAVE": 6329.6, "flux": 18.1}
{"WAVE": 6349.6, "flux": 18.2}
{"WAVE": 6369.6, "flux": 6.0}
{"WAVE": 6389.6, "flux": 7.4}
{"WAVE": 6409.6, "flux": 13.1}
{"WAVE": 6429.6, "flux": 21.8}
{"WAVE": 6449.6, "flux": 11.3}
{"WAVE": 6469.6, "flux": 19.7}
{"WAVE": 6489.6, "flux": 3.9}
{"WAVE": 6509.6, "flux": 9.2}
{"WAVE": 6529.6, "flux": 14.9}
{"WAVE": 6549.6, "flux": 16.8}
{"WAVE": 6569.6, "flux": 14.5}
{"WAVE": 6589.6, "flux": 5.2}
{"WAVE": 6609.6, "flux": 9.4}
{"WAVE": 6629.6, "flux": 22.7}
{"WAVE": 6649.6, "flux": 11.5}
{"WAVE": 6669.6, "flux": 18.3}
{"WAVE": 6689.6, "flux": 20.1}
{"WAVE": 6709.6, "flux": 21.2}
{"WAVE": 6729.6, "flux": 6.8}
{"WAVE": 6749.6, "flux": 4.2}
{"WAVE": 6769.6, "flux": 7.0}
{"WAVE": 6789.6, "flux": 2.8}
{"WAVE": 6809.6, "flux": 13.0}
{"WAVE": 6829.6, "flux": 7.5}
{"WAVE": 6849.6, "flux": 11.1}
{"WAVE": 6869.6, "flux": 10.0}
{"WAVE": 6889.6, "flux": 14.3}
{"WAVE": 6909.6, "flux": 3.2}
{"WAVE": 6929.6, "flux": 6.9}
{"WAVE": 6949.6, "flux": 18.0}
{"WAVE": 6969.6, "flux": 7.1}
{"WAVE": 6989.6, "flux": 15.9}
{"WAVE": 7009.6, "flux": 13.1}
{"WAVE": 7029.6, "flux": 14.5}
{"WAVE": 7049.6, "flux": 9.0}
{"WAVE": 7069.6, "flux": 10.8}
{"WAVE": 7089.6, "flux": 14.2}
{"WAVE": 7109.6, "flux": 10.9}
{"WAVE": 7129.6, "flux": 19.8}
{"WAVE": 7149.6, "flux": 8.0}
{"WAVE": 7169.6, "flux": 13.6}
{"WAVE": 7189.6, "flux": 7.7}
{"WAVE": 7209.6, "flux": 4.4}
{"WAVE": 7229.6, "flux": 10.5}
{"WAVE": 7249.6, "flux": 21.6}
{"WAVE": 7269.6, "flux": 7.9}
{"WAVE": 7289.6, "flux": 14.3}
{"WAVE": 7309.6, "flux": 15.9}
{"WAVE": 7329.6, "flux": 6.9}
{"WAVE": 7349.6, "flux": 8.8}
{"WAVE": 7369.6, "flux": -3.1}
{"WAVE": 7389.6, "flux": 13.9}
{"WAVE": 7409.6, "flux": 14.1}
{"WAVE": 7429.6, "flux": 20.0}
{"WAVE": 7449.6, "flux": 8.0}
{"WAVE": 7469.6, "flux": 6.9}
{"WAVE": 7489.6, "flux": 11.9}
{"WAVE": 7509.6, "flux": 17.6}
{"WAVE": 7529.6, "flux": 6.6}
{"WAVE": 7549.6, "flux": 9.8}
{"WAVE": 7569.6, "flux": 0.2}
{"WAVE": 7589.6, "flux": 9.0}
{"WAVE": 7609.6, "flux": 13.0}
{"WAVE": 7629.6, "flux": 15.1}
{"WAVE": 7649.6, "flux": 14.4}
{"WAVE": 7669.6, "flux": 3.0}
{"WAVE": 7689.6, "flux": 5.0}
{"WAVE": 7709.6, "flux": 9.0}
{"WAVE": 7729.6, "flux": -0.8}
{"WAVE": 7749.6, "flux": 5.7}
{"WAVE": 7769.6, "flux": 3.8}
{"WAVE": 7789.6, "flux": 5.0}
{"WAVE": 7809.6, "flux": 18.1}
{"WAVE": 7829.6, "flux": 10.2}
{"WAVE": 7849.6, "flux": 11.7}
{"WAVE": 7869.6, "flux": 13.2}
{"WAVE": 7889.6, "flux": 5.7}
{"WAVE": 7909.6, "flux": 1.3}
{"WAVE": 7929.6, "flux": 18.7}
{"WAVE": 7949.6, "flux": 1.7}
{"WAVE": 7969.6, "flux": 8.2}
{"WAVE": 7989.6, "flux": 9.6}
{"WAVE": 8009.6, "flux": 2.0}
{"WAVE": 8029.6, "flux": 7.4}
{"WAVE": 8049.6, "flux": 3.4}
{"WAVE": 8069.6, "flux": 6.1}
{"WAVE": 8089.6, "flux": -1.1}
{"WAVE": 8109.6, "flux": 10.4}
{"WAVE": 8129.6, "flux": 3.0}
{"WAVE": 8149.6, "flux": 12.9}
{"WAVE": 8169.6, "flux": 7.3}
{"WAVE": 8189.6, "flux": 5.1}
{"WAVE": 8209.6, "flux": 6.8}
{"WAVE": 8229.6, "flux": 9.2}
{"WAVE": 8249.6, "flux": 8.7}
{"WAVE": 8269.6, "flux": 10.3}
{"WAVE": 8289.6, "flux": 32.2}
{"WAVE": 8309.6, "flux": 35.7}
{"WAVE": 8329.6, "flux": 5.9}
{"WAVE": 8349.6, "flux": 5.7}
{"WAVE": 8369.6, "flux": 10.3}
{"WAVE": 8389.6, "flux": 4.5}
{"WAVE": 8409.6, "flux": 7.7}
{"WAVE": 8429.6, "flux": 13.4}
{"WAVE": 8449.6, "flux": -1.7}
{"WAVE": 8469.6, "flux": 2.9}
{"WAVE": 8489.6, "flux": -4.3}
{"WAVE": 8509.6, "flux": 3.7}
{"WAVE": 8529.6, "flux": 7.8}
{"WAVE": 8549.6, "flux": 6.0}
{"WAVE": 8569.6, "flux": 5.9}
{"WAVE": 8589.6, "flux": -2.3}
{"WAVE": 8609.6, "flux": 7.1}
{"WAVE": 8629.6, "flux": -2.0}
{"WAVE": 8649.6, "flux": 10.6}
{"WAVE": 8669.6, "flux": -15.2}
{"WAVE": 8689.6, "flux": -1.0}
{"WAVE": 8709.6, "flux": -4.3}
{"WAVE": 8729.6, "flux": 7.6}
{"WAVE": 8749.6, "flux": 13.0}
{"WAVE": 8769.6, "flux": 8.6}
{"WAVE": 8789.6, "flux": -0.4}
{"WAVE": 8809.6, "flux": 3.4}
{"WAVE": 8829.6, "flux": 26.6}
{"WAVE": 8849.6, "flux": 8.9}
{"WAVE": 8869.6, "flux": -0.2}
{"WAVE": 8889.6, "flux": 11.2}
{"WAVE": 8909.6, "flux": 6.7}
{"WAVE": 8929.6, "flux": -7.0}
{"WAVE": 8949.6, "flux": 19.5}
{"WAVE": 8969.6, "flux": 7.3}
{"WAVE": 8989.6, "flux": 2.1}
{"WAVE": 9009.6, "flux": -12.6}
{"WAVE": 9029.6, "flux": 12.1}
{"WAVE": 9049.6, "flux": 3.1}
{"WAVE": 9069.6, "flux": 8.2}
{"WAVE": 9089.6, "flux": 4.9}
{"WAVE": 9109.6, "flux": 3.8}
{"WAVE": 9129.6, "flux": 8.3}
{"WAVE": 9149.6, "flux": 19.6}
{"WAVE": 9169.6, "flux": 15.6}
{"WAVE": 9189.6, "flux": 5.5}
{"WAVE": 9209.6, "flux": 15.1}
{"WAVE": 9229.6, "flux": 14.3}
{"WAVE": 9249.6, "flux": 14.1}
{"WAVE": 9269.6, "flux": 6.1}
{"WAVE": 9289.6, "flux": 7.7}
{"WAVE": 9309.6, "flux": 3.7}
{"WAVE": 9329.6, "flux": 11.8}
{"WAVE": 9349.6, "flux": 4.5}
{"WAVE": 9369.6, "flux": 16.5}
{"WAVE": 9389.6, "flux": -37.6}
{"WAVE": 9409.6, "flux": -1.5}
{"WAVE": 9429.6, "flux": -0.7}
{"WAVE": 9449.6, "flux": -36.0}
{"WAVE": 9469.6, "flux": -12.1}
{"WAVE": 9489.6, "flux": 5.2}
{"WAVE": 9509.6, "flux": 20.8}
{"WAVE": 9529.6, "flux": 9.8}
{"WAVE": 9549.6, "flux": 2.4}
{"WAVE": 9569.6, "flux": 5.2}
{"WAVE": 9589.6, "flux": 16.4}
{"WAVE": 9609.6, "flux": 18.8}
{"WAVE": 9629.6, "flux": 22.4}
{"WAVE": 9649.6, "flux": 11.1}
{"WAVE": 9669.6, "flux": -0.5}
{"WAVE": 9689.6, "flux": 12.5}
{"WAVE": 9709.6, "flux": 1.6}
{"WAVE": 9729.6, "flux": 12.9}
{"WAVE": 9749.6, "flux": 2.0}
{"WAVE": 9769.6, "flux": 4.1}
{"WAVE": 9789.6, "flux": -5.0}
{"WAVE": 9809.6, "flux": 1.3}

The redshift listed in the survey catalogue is 1.37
